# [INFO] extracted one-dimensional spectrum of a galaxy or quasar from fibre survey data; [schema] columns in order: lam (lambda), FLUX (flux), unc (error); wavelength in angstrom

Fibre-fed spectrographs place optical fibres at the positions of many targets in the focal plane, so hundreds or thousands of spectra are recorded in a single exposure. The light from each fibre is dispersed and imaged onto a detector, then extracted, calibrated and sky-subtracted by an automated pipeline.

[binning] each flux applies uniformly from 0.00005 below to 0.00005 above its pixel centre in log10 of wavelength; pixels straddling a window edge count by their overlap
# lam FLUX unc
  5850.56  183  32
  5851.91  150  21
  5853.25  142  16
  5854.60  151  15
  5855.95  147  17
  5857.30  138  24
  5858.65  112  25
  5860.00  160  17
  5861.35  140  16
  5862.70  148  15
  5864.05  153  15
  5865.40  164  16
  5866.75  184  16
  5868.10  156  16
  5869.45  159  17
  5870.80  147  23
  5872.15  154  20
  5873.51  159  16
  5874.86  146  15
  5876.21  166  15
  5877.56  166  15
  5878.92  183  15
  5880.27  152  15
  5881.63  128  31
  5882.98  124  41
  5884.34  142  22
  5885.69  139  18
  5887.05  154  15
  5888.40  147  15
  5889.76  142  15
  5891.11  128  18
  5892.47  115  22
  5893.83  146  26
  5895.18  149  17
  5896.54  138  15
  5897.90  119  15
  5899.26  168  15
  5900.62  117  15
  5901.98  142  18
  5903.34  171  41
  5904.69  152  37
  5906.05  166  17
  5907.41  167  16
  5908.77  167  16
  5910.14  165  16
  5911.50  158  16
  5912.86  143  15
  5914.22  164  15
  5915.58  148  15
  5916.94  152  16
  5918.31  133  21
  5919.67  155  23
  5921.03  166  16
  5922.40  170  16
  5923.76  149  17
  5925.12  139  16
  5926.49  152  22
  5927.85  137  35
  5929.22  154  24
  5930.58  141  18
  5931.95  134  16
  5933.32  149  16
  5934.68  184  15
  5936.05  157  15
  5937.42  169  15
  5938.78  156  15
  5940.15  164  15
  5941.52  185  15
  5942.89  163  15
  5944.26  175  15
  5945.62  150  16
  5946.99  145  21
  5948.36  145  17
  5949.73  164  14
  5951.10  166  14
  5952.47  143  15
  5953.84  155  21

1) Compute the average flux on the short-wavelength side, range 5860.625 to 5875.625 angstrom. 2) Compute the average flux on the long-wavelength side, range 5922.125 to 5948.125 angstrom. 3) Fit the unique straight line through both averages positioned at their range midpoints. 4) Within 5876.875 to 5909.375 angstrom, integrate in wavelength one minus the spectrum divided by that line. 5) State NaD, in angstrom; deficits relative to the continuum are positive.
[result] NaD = 1.9 angstrom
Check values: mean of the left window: 156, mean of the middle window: 147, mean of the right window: 156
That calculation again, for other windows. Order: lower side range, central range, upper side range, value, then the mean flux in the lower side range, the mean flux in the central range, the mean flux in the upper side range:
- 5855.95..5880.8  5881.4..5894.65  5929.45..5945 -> 1.7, 155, 137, 161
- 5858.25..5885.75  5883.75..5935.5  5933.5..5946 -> 3.6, 152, 149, 167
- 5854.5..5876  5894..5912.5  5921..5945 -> 0.4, 151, 152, 158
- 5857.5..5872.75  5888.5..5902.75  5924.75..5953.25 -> 1.5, 152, 137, 156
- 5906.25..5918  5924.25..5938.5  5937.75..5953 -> 0.7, 157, 152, 160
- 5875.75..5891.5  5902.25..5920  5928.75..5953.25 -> -0.5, 148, 157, 158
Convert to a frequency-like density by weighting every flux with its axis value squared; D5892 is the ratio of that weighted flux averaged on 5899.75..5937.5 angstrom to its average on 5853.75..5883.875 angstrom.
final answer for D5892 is 1.03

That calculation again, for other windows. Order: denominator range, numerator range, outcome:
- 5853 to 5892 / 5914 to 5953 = 1.06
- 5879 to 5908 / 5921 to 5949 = 1.10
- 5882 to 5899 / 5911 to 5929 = 1.11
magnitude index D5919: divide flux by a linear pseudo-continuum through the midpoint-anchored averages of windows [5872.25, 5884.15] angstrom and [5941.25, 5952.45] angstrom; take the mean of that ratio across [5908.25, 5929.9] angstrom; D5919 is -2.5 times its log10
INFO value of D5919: 0.03 mag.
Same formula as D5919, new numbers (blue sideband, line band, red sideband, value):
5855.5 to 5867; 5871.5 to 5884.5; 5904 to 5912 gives 0.008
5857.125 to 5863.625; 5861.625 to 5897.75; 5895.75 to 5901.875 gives -0.082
